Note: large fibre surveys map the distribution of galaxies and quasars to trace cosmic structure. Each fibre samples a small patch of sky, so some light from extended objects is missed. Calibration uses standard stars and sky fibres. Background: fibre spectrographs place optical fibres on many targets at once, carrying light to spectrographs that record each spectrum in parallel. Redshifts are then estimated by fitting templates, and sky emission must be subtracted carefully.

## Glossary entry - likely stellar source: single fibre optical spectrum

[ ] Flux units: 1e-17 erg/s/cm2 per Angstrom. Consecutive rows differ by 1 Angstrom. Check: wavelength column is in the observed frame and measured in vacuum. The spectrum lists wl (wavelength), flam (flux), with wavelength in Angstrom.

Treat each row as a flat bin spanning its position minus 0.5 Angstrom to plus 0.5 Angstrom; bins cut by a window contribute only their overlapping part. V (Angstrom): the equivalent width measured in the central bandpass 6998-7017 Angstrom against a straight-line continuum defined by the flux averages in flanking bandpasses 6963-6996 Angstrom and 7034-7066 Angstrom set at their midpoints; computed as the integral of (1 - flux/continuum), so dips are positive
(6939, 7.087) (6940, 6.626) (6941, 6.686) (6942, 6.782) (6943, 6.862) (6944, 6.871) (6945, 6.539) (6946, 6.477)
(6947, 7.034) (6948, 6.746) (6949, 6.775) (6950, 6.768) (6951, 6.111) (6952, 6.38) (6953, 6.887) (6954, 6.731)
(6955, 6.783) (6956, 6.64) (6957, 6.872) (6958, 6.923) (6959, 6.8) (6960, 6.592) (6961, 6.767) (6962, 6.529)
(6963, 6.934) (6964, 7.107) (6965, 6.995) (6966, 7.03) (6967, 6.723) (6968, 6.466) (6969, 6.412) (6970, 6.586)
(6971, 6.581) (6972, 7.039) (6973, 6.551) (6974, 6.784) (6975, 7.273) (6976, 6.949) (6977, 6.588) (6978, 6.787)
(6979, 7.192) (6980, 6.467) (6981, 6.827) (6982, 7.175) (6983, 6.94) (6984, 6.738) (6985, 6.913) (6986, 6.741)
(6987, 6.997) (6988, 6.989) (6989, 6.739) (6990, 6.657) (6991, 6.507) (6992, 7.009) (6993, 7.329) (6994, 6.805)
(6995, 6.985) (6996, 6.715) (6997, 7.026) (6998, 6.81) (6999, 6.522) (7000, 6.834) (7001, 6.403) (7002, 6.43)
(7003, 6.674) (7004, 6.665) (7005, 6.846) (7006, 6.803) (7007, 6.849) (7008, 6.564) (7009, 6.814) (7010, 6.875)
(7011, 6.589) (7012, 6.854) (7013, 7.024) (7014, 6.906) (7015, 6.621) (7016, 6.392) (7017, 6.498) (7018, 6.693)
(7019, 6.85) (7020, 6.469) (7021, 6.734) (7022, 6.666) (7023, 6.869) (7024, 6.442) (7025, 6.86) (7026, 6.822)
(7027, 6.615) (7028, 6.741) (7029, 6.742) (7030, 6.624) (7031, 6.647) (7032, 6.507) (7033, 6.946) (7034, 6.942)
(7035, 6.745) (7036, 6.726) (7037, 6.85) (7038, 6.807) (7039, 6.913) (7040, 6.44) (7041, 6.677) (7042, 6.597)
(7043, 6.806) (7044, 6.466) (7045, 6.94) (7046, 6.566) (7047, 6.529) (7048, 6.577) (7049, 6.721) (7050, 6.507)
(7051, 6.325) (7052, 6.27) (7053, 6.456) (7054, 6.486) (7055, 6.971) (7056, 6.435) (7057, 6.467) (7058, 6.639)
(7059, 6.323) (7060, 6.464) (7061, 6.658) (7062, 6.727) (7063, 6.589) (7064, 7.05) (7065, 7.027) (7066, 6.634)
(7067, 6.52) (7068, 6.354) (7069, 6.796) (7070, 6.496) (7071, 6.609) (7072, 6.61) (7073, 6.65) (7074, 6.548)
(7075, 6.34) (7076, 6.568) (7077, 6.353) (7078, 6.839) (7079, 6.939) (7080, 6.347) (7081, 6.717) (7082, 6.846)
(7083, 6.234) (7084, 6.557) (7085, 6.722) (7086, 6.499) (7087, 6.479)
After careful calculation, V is 0.2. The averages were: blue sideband 6.84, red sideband 6.64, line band 6.7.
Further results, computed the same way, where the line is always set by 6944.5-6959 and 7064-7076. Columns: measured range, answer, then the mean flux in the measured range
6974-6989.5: -0.5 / 6.88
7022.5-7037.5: -0.2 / 6.74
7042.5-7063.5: 0.2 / 6.57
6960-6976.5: -0.3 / 6.79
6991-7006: -0.3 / 6.78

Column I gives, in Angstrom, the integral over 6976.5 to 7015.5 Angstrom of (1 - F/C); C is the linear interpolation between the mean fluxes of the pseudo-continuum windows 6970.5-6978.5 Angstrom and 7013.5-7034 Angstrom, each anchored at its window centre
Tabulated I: -0.2 Angstrom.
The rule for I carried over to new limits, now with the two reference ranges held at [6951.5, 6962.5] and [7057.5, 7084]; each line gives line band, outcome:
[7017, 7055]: -0.13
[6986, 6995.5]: -0.28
